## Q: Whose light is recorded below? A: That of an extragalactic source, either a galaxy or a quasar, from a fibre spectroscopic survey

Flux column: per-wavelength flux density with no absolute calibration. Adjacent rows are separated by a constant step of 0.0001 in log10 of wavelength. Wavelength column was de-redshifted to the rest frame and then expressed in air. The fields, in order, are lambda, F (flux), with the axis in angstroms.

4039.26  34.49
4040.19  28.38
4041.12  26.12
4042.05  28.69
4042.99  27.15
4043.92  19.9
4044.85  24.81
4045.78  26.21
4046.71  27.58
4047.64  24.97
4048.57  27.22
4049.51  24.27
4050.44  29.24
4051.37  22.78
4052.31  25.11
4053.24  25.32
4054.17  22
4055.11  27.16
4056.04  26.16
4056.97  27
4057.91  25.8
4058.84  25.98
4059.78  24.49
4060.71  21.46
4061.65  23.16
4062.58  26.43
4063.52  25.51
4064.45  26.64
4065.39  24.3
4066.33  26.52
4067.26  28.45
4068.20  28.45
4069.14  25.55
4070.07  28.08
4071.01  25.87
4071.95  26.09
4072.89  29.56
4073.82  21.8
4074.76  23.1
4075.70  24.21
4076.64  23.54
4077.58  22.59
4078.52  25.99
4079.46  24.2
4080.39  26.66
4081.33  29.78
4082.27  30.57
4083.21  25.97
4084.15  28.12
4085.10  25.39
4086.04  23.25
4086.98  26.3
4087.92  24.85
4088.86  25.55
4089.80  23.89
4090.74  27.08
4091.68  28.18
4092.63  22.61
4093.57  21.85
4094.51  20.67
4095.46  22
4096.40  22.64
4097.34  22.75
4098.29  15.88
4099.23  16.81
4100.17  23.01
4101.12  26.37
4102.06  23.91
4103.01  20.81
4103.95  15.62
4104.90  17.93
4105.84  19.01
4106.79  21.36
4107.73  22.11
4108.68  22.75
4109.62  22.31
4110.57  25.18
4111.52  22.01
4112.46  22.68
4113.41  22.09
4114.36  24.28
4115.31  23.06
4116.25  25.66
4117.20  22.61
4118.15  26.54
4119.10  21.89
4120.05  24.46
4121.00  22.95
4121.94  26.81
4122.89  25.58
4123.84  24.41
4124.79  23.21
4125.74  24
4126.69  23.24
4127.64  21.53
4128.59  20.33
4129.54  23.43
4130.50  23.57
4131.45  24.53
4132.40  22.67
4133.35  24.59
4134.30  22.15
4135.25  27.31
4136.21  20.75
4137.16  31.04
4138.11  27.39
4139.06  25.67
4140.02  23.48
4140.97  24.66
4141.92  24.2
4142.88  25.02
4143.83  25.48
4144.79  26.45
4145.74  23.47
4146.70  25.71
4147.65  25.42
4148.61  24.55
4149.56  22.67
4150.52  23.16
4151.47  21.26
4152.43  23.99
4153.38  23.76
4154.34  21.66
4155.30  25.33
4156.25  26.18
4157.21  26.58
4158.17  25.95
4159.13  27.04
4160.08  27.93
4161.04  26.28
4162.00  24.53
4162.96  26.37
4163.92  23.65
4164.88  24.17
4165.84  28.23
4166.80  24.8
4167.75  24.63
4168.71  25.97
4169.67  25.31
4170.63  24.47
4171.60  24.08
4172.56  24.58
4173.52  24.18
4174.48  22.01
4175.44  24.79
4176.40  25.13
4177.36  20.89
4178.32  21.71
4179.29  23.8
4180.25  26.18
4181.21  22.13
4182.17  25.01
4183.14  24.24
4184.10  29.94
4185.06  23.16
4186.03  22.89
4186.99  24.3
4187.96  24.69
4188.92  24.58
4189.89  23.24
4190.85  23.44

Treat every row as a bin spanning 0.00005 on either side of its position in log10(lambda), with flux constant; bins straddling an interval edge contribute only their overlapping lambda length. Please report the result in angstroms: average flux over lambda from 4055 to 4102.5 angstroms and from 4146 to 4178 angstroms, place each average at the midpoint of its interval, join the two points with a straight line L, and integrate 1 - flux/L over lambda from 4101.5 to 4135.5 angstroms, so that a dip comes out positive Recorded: 2.6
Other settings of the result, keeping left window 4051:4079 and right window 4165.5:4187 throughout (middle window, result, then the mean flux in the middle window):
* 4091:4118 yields 3.1 angstroms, 22.1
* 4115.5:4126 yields 0.2 angstroms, 24.4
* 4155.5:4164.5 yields -0.5 angstroms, 26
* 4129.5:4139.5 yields 0.0 angstroms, 24.9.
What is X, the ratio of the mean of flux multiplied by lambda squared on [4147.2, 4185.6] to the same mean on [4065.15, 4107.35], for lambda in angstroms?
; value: 1.1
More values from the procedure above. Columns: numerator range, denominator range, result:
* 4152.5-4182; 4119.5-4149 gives 1.03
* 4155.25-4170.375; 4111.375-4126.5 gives 1.10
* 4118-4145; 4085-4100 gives 1.08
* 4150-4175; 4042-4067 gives 1.03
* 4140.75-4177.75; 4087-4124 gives 1.11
